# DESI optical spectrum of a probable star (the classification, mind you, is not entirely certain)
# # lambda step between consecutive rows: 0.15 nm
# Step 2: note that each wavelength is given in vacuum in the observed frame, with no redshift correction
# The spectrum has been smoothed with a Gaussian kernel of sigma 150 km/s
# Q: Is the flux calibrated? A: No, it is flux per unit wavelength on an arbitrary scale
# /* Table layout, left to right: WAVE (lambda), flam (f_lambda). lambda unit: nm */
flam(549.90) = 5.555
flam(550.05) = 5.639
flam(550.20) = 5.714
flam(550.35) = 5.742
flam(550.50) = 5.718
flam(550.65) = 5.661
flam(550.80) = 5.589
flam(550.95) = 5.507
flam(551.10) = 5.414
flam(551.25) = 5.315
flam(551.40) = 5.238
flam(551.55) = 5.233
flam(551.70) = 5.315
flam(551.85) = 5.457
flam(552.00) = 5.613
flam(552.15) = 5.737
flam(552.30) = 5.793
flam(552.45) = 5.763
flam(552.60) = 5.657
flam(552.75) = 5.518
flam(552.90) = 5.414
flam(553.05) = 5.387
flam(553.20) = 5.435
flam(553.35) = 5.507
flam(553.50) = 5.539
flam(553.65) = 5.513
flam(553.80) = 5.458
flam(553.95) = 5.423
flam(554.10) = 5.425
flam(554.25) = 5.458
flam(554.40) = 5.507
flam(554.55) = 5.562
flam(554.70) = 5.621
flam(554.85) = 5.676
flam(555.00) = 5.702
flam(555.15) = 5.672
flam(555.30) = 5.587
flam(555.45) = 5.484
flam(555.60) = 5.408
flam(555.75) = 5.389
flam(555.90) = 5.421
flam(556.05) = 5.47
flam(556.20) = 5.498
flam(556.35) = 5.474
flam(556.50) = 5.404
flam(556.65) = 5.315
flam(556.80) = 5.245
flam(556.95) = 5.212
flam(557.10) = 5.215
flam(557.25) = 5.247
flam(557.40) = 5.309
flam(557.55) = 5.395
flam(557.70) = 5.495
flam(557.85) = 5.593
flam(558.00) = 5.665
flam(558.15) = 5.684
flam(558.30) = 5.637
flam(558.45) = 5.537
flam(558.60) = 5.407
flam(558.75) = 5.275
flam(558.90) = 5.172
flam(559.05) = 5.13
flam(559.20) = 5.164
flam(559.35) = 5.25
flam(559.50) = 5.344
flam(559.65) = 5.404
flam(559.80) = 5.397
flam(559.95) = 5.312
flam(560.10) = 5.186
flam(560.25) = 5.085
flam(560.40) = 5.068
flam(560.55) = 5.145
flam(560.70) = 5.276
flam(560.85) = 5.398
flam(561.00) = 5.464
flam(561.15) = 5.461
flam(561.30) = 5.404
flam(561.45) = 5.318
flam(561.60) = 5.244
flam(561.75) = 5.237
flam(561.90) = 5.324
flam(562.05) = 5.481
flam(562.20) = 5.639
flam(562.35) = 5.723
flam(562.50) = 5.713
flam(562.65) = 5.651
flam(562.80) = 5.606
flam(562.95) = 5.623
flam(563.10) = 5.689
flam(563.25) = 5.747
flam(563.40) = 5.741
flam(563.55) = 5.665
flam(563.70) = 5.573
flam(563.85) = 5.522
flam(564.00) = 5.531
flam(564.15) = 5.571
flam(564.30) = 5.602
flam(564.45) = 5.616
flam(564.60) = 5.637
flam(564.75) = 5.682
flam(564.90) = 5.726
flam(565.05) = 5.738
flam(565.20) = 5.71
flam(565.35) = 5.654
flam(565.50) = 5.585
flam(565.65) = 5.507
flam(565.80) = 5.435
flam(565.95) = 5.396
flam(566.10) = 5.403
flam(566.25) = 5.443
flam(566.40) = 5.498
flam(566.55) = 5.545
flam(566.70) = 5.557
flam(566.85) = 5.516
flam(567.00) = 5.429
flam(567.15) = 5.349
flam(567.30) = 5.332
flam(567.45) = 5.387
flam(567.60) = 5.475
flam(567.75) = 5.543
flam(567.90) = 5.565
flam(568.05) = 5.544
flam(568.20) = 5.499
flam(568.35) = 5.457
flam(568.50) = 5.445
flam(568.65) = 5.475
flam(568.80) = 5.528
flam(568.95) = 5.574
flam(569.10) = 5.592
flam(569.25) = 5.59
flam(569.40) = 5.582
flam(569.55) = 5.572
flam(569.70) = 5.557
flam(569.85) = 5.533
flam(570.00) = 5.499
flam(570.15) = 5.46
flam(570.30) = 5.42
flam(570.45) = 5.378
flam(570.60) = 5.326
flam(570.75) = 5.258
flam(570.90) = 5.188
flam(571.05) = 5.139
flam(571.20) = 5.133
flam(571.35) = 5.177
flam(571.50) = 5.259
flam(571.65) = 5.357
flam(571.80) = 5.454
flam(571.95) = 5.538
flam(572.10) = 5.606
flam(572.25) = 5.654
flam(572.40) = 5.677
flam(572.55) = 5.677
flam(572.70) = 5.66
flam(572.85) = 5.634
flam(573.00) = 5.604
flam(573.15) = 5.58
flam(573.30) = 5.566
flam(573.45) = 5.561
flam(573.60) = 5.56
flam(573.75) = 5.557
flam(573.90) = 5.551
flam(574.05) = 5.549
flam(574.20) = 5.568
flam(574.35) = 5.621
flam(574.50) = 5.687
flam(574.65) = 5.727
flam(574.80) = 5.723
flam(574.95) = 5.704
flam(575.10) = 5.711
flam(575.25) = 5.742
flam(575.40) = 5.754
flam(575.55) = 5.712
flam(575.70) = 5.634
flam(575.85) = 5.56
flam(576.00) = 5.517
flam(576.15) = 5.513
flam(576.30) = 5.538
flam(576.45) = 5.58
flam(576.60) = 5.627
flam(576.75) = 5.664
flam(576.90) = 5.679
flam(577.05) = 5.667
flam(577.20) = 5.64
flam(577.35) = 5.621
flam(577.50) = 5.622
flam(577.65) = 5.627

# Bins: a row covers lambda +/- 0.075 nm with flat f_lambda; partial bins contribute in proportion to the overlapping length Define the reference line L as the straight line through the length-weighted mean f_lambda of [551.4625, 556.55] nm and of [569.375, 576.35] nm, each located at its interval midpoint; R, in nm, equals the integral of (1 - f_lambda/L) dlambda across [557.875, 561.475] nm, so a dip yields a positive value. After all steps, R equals 0.11 nm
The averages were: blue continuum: 5.52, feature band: 5.34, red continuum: 5.53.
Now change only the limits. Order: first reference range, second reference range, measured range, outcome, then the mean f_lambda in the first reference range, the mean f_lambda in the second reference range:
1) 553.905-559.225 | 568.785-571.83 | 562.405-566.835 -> -0.14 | 5.44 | 5.41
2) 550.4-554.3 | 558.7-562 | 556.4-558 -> 0.00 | 5.51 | 5.28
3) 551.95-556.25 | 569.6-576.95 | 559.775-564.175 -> 0.06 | 5.54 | 5.54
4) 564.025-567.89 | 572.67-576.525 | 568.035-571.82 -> 0.10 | 5.53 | 5.62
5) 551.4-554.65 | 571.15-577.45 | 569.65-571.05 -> 0.05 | 5.5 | 5.59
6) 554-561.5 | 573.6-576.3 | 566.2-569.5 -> 0.02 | 5.4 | 5.63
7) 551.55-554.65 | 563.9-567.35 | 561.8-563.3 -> -0.02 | 5.52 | 5.54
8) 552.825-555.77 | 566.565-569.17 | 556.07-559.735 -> 0.08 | 5.51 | 5.49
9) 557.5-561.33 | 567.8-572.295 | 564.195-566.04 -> -0.07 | 5.36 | 5.44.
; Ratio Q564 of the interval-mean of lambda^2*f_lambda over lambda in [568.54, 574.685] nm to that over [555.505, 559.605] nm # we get 1.07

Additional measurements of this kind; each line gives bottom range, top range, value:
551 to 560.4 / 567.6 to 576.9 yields 1.08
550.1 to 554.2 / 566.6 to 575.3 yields 1.07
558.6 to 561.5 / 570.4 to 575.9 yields 1.10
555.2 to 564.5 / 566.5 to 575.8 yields 1.06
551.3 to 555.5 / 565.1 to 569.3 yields 1.05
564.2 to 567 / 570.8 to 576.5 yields 1.03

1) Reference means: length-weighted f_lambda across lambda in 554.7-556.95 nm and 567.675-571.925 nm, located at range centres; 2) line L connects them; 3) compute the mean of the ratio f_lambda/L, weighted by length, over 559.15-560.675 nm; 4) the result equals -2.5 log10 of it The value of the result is 0.046 mag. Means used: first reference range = 5.48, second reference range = 5.43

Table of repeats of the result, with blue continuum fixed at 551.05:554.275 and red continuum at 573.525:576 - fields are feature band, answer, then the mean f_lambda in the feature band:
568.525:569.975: 0.01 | 5.55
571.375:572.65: 0.02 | 5.52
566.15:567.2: 0.02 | 5.48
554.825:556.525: 0.00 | 5.51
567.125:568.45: 0.03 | 5.47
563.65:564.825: 0.00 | 5.59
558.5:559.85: 0.05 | 5.29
